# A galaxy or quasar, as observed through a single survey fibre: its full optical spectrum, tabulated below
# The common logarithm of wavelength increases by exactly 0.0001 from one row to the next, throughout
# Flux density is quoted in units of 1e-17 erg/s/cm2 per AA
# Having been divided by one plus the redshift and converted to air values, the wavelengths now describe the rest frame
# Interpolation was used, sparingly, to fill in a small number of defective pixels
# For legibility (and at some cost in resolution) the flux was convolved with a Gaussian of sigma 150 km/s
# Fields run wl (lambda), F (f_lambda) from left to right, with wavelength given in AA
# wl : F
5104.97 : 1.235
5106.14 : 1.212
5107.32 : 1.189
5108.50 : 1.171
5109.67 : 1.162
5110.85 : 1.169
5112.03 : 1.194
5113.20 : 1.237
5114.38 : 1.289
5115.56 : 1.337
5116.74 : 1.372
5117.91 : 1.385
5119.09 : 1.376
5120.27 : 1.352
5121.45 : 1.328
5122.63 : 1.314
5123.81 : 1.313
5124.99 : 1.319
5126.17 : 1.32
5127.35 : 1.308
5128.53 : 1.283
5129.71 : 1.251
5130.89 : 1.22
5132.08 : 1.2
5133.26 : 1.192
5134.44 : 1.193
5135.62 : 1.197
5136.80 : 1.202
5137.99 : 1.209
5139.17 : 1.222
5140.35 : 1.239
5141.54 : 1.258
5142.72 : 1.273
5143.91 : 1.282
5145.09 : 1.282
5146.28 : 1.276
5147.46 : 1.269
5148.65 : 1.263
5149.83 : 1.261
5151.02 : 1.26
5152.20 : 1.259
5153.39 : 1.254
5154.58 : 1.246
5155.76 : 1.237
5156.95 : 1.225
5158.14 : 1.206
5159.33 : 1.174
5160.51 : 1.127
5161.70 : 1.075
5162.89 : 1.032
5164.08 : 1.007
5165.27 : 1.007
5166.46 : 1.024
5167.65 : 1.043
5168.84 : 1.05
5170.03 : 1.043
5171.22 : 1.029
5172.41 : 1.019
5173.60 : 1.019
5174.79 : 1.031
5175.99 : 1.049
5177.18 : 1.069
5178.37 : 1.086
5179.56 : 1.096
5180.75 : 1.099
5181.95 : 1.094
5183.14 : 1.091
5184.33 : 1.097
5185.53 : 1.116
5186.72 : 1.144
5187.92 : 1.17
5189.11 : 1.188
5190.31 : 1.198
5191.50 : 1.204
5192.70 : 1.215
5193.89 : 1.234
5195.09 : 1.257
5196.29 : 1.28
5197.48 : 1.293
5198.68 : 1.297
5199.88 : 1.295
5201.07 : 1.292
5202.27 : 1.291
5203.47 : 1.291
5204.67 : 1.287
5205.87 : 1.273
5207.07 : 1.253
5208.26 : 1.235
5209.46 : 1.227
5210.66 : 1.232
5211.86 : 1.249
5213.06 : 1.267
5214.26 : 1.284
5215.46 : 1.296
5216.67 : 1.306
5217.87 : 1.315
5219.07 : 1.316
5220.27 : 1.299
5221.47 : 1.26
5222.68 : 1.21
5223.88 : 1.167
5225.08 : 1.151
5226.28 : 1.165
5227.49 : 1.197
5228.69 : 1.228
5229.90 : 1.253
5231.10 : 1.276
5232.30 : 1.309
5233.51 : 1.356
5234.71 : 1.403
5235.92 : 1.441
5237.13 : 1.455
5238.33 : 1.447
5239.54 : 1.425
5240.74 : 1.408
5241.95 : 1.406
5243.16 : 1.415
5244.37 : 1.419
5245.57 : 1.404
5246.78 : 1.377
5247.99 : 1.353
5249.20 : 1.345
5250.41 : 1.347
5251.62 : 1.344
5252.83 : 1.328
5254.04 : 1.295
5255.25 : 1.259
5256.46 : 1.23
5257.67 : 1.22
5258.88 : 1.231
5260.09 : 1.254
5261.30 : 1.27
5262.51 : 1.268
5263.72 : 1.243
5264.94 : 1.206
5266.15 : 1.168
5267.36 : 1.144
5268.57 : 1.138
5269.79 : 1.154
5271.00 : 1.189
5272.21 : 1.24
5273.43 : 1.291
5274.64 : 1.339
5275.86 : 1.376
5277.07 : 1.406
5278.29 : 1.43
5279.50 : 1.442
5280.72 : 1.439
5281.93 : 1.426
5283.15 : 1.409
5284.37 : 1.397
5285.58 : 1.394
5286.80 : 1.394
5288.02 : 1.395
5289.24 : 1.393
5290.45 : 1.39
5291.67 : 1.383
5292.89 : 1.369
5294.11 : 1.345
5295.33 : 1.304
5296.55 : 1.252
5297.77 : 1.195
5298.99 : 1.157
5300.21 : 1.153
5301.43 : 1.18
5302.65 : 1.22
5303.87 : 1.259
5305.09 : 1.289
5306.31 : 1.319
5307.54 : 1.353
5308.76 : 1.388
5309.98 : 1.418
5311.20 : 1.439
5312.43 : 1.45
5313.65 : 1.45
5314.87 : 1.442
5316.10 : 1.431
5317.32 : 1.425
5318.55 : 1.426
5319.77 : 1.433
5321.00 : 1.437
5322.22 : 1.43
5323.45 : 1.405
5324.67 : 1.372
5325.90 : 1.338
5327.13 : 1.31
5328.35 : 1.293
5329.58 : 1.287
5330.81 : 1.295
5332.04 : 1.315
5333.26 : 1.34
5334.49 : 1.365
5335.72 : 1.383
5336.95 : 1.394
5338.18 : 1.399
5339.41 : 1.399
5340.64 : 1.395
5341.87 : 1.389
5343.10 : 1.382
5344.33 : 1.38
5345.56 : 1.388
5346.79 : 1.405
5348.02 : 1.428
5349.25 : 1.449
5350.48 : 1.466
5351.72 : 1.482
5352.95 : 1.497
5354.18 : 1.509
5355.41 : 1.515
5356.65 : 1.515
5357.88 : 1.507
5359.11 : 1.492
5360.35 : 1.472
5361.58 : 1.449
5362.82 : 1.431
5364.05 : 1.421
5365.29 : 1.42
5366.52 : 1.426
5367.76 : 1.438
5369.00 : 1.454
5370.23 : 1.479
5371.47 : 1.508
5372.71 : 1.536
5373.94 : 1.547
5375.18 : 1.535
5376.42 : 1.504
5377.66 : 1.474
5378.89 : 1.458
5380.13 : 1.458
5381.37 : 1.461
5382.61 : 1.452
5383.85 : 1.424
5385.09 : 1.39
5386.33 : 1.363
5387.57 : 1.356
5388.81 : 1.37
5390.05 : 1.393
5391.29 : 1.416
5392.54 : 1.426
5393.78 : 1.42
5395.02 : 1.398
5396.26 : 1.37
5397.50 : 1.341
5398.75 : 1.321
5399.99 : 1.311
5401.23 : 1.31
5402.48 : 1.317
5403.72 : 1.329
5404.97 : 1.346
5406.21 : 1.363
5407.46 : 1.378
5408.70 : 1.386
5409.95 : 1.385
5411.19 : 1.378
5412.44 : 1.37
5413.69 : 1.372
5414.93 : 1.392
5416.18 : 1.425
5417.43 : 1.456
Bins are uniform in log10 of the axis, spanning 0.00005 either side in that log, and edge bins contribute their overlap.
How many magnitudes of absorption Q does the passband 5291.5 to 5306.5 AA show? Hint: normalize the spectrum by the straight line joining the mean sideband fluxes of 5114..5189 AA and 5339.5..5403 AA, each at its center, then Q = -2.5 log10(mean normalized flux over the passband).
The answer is 0.08 mag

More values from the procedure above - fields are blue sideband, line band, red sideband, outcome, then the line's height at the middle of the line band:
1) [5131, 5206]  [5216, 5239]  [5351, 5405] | -0.04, 1.25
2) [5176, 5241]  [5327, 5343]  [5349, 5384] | 0.06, 1.43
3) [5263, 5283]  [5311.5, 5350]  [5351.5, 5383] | 0.01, 1.41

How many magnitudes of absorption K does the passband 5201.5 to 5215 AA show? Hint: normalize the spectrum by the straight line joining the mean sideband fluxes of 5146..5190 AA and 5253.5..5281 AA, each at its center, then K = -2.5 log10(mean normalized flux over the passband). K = -0.07 mag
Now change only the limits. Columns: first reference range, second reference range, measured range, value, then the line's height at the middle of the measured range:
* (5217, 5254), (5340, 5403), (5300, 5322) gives 0.01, 1.39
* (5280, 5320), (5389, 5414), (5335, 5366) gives -0.06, 1.36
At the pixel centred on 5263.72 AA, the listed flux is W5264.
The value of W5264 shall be 1.243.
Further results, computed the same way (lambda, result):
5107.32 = 1.189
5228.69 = 1.228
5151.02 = 1.26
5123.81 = 1.313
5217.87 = 1.315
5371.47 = 1.508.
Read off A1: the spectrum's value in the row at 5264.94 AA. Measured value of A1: 1.206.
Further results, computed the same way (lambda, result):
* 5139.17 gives 1.222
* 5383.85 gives 1.424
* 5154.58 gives 1.246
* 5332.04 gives 1.315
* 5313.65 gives 1.45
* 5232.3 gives 1.309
